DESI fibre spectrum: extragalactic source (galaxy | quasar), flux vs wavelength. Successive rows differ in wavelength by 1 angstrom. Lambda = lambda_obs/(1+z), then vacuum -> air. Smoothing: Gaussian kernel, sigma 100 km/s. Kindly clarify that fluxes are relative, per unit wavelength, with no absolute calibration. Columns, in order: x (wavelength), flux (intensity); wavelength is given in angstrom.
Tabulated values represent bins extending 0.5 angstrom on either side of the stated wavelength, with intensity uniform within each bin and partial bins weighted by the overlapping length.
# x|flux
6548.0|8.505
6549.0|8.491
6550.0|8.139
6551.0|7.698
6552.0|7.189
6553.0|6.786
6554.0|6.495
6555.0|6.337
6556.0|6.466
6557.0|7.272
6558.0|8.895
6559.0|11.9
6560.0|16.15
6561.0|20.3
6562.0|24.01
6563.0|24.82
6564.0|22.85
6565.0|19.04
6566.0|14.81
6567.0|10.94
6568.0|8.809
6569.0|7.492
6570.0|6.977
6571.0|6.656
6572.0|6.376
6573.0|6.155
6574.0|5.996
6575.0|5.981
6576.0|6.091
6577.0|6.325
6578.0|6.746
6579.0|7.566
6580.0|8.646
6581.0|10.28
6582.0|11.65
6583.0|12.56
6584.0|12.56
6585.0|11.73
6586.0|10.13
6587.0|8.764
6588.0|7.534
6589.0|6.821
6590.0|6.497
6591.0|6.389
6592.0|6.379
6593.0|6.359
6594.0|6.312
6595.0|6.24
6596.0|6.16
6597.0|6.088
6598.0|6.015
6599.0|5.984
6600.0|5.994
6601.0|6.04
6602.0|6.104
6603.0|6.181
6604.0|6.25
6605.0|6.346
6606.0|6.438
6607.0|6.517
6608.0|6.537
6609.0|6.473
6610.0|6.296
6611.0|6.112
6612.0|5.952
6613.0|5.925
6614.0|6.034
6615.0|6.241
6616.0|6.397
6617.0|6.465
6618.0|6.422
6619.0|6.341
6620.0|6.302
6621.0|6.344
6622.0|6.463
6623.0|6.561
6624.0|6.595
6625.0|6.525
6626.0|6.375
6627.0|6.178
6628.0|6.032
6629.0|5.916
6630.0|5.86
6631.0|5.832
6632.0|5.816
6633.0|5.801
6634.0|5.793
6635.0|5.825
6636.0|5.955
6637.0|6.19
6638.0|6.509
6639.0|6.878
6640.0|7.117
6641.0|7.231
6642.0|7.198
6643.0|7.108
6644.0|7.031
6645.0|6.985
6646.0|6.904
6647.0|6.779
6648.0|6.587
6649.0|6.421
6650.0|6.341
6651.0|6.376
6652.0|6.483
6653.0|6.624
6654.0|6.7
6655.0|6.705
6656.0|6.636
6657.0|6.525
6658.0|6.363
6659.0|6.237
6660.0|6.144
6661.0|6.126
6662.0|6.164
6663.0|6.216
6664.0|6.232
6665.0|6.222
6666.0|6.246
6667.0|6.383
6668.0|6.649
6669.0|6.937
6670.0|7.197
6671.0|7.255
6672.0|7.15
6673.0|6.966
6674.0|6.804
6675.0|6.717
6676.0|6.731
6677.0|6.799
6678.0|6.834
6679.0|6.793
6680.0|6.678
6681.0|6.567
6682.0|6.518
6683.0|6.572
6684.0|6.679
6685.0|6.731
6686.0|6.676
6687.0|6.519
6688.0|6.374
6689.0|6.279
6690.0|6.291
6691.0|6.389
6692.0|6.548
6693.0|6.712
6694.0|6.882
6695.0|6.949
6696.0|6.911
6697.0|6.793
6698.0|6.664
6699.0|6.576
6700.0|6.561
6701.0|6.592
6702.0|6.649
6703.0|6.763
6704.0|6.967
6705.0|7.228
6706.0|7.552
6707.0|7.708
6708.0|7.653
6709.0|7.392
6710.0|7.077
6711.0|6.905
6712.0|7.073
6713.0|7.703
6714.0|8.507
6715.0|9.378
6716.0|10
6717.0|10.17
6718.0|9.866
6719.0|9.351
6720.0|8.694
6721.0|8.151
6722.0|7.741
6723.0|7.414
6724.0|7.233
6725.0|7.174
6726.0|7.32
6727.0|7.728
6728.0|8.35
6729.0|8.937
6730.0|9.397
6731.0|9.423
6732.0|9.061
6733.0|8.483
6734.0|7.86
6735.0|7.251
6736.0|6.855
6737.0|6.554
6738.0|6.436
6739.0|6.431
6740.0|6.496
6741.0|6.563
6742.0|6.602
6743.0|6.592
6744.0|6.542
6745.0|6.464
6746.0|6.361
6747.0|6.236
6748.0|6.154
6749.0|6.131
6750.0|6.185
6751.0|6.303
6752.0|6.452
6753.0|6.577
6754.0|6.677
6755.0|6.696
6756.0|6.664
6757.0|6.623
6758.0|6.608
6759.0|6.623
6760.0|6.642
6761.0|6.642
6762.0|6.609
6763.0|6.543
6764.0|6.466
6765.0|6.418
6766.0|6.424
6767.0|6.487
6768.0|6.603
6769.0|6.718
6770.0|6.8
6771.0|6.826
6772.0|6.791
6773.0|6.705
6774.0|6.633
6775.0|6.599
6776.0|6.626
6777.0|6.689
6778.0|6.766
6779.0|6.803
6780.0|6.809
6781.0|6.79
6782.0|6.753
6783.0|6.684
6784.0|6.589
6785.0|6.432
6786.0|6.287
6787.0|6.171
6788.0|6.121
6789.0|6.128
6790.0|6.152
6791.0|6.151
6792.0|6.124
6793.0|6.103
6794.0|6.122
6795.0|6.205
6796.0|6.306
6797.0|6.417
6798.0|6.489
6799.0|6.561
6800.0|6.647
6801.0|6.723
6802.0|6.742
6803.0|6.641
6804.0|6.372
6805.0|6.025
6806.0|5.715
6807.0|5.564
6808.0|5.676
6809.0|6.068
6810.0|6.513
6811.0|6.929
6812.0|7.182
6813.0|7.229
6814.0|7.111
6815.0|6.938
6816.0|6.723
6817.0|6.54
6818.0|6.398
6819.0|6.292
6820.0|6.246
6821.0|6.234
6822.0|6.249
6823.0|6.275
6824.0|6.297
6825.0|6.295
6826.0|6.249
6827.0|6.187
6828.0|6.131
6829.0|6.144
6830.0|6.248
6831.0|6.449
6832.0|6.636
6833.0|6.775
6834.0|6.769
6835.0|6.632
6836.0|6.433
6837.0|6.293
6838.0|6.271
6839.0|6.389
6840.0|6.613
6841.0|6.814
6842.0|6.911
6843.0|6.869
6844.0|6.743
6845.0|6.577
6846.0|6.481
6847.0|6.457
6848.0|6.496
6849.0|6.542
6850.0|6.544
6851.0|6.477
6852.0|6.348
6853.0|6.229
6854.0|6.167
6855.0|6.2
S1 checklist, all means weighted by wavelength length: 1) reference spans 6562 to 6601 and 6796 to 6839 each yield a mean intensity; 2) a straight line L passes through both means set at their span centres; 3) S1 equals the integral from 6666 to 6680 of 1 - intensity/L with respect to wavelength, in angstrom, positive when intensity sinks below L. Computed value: 2.2 angstrom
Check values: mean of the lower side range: 9.17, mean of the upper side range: 6.43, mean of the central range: 6.83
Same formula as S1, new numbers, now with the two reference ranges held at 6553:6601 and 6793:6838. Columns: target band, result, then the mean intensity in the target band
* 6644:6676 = 7.0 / 6.59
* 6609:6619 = 3.1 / 6.23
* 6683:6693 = 1.9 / 6.51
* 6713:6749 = -1.0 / 7.74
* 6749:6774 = 1.9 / 6.58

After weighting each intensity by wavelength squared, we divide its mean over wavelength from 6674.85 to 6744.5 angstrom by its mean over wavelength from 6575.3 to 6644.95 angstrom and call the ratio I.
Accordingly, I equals 1.10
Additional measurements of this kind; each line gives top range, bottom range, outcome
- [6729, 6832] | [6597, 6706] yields 1.06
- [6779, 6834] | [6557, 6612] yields 0.75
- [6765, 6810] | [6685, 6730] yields 0.88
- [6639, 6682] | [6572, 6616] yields 0.95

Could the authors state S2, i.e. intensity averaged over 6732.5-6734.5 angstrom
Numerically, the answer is 8.17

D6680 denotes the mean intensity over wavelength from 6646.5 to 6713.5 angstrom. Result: 6.71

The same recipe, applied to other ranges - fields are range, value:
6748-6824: 6.49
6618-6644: 6.36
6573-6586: 8.79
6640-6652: 6.81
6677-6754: 7.22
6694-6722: 7.68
